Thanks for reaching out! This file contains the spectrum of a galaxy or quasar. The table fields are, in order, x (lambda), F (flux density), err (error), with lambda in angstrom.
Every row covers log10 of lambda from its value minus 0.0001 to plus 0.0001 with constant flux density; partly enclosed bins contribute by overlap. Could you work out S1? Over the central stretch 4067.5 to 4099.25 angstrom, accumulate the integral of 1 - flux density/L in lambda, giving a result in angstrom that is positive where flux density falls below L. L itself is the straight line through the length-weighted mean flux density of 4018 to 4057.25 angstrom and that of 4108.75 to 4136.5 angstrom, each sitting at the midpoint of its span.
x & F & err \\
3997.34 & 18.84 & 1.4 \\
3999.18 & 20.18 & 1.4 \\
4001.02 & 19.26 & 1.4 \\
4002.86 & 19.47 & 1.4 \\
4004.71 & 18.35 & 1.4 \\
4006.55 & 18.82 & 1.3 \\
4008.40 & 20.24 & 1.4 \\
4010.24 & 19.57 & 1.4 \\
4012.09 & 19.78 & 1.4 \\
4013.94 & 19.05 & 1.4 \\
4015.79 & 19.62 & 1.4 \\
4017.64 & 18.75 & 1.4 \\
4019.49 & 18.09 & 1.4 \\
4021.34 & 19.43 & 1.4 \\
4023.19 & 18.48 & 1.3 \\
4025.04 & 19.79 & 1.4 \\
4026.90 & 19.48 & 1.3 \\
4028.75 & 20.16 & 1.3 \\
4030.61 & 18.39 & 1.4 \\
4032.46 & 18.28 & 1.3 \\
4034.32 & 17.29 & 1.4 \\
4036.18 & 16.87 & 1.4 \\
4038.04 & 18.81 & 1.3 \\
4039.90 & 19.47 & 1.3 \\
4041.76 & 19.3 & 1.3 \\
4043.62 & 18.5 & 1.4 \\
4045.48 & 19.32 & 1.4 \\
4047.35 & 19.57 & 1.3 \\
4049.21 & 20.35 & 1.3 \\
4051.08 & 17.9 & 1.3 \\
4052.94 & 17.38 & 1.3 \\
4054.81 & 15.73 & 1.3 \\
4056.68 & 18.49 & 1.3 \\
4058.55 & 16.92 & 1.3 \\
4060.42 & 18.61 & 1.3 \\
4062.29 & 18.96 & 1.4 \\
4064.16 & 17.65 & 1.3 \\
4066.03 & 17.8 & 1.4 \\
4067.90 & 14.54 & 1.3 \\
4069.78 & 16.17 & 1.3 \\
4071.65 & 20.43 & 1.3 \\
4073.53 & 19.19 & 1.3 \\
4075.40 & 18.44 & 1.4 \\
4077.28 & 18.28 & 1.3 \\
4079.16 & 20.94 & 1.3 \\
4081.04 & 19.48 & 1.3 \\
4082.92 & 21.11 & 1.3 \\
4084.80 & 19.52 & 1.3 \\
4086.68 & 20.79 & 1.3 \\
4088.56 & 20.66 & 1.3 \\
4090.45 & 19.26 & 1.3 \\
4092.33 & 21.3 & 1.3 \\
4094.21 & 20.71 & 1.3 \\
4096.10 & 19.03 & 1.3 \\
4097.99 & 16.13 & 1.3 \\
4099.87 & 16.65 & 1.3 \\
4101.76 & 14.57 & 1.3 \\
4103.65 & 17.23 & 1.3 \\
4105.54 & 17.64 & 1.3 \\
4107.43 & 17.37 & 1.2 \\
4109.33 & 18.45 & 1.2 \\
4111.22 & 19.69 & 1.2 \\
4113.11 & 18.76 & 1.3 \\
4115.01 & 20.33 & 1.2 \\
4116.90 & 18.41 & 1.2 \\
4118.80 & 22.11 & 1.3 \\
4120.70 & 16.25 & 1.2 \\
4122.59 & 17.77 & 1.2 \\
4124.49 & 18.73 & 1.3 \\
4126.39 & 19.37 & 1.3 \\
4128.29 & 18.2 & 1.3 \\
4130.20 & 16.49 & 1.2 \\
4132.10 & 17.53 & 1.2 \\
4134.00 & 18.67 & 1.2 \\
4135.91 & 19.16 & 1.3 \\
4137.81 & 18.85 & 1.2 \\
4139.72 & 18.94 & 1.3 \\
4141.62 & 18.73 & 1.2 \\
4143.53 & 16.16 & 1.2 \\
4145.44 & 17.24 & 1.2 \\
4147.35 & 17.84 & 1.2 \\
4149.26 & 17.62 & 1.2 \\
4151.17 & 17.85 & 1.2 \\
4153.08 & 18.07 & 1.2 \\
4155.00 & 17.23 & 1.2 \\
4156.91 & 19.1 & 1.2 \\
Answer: -1.0 angstrom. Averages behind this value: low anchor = 18.6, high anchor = 18.7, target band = 19.2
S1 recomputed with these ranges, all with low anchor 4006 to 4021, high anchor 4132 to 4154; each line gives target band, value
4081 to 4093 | -1.13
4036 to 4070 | 1.47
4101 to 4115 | 0.38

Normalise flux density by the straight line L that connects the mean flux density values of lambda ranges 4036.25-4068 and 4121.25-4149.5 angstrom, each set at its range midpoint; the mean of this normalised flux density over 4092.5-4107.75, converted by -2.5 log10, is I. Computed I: 0.03 mag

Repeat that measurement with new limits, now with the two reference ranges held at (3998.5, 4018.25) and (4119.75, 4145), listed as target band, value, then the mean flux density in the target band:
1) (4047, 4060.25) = 0.05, 18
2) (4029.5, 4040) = 0.06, 18.1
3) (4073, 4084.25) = -0.05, 19.6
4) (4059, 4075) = 0.05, 17.9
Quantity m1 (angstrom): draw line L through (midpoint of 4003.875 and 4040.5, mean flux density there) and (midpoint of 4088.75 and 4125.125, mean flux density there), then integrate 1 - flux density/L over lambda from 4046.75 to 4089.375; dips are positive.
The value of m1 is 0.1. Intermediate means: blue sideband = 18.9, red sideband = 18.5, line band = 18.6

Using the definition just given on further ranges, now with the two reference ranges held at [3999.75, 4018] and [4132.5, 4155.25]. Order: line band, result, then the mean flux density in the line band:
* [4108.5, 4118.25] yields -0.5 angstrom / 19.3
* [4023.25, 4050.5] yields 0.2 angstrom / 18.9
